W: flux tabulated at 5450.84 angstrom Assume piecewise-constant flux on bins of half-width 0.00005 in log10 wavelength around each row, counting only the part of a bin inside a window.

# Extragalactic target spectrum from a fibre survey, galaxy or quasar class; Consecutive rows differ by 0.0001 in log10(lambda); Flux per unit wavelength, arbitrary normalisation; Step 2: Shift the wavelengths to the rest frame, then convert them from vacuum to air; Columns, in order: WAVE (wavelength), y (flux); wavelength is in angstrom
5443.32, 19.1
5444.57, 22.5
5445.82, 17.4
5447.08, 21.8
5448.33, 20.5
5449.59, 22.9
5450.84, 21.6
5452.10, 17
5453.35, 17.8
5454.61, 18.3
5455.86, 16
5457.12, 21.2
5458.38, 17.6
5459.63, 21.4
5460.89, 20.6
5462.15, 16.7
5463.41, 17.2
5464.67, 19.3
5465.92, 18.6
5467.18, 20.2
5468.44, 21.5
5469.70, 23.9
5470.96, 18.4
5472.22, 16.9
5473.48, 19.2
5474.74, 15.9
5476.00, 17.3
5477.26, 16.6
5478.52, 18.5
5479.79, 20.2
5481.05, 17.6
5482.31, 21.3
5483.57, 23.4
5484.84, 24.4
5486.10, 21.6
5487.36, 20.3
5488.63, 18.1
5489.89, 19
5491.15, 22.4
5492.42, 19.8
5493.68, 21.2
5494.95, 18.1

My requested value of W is 21.6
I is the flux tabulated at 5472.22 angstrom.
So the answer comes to 16.9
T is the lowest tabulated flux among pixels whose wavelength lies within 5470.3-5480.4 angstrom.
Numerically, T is 15.9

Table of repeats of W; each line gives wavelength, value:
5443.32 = 19.1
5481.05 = 17.6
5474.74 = 15.9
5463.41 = 17.2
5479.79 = 20.2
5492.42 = 19.8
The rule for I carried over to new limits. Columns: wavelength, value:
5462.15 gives 16.7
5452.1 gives 17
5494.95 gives 18.1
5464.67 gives 19.3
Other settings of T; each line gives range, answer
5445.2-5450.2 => 17.4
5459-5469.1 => 16.7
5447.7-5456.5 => 16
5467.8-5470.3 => 21.5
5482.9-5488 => 20.3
